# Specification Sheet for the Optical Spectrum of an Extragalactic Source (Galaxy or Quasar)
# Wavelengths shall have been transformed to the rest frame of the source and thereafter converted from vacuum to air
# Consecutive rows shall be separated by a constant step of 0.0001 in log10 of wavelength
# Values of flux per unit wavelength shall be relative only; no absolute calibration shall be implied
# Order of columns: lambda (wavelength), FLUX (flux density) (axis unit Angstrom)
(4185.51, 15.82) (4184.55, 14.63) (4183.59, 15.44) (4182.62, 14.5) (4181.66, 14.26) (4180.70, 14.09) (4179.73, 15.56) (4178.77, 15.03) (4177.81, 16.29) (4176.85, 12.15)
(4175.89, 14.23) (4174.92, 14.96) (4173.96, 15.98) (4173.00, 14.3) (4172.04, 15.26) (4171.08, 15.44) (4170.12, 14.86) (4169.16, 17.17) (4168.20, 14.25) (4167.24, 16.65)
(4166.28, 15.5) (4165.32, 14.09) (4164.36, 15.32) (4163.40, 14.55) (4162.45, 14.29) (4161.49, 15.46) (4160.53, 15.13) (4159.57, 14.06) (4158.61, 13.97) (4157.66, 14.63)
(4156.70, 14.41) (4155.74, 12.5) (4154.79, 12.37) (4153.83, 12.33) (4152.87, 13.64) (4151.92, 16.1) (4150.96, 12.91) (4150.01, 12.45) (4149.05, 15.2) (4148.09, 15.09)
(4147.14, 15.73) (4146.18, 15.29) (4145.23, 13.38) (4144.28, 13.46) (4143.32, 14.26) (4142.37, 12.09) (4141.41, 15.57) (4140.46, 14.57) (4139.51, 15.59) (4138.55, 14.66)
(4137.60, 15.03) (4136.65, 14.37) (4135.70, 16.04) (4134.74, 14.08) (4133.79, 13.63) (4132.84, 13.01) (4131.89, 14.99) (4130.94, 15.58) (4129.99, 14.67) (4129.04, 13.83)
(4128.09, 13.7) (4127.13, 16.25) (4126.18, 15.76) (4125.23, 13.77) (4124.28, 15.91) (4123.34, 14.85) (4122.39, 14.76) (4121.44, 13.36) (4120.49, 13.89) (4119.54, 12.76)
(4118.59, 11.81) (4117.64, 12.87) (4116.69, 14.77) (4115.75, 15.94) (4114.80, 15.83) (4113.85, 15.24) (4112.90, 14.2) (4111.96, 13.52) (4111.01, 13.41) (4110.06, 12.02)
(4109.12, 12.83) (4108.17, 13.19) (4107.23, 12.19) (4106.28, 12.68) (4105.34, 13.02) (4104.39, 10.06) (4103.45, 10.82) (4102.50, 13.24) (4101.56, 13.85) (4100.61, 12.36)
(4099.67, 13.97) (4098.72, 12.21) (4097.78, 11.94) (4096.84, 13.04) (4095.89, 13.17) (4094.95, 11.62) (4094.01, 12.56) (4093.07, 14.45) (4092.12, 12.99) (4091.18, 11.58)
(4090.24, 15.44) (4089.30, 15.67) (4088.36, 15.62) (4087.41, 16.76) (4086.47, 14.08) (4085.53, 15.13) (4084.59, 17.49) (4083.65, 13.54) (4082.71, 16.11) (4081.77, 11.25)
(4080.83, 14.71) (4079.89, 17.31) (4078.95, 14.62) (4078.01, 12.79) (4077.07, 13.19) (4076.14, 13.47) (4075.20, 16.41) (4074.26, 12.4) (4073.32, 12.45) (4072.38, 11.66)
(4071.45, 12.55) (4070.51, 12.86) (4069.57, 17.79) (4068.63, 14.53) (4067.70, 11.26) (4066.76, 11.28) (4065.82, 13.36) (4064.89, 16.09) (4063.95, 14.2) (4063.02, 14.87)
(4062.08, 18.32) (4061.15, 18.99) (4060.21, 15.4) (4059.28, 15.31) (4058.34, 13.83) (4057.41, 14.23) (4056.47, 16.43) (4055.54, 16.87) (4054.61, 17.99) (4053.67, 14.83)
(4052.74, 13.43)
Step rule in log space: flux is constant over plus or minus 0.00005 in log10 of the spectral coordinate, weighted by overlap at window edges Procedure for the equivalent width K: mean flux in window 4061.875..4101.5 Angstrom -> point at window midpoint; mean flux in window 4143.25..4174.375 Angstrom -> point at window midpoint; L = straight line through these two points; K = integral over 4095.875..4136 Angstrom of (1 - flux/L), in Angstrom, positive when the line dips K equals 1.5 Angstrom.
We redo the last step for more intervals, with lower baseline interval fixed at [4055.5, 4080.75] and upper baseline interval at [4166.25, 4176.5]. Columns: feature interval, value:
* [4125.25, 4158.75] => 1.64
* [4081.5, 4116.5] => 2.64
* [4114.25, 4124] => 0.49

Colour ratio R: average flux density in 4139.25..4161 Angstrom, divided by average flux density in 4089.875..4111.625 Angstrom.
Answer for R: 1.11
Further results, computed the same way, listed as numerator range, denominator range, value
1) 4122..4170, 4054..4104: 1.02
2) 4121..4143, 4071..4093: 1.03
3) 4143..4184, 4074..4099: 1.03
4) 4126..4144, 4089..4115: 1.12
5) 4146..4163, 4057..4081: 0.99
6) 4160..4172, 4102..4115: 1.17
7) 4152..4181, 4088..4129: 1.08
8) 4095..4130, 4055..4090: 0.92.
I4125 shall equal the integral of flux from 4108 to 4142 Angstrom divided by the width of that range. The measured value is 14.3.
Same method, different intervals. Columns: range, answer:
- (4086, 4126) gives 13.5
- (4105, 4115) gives 13.4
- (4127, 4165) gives 14.3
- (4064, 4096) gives 14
